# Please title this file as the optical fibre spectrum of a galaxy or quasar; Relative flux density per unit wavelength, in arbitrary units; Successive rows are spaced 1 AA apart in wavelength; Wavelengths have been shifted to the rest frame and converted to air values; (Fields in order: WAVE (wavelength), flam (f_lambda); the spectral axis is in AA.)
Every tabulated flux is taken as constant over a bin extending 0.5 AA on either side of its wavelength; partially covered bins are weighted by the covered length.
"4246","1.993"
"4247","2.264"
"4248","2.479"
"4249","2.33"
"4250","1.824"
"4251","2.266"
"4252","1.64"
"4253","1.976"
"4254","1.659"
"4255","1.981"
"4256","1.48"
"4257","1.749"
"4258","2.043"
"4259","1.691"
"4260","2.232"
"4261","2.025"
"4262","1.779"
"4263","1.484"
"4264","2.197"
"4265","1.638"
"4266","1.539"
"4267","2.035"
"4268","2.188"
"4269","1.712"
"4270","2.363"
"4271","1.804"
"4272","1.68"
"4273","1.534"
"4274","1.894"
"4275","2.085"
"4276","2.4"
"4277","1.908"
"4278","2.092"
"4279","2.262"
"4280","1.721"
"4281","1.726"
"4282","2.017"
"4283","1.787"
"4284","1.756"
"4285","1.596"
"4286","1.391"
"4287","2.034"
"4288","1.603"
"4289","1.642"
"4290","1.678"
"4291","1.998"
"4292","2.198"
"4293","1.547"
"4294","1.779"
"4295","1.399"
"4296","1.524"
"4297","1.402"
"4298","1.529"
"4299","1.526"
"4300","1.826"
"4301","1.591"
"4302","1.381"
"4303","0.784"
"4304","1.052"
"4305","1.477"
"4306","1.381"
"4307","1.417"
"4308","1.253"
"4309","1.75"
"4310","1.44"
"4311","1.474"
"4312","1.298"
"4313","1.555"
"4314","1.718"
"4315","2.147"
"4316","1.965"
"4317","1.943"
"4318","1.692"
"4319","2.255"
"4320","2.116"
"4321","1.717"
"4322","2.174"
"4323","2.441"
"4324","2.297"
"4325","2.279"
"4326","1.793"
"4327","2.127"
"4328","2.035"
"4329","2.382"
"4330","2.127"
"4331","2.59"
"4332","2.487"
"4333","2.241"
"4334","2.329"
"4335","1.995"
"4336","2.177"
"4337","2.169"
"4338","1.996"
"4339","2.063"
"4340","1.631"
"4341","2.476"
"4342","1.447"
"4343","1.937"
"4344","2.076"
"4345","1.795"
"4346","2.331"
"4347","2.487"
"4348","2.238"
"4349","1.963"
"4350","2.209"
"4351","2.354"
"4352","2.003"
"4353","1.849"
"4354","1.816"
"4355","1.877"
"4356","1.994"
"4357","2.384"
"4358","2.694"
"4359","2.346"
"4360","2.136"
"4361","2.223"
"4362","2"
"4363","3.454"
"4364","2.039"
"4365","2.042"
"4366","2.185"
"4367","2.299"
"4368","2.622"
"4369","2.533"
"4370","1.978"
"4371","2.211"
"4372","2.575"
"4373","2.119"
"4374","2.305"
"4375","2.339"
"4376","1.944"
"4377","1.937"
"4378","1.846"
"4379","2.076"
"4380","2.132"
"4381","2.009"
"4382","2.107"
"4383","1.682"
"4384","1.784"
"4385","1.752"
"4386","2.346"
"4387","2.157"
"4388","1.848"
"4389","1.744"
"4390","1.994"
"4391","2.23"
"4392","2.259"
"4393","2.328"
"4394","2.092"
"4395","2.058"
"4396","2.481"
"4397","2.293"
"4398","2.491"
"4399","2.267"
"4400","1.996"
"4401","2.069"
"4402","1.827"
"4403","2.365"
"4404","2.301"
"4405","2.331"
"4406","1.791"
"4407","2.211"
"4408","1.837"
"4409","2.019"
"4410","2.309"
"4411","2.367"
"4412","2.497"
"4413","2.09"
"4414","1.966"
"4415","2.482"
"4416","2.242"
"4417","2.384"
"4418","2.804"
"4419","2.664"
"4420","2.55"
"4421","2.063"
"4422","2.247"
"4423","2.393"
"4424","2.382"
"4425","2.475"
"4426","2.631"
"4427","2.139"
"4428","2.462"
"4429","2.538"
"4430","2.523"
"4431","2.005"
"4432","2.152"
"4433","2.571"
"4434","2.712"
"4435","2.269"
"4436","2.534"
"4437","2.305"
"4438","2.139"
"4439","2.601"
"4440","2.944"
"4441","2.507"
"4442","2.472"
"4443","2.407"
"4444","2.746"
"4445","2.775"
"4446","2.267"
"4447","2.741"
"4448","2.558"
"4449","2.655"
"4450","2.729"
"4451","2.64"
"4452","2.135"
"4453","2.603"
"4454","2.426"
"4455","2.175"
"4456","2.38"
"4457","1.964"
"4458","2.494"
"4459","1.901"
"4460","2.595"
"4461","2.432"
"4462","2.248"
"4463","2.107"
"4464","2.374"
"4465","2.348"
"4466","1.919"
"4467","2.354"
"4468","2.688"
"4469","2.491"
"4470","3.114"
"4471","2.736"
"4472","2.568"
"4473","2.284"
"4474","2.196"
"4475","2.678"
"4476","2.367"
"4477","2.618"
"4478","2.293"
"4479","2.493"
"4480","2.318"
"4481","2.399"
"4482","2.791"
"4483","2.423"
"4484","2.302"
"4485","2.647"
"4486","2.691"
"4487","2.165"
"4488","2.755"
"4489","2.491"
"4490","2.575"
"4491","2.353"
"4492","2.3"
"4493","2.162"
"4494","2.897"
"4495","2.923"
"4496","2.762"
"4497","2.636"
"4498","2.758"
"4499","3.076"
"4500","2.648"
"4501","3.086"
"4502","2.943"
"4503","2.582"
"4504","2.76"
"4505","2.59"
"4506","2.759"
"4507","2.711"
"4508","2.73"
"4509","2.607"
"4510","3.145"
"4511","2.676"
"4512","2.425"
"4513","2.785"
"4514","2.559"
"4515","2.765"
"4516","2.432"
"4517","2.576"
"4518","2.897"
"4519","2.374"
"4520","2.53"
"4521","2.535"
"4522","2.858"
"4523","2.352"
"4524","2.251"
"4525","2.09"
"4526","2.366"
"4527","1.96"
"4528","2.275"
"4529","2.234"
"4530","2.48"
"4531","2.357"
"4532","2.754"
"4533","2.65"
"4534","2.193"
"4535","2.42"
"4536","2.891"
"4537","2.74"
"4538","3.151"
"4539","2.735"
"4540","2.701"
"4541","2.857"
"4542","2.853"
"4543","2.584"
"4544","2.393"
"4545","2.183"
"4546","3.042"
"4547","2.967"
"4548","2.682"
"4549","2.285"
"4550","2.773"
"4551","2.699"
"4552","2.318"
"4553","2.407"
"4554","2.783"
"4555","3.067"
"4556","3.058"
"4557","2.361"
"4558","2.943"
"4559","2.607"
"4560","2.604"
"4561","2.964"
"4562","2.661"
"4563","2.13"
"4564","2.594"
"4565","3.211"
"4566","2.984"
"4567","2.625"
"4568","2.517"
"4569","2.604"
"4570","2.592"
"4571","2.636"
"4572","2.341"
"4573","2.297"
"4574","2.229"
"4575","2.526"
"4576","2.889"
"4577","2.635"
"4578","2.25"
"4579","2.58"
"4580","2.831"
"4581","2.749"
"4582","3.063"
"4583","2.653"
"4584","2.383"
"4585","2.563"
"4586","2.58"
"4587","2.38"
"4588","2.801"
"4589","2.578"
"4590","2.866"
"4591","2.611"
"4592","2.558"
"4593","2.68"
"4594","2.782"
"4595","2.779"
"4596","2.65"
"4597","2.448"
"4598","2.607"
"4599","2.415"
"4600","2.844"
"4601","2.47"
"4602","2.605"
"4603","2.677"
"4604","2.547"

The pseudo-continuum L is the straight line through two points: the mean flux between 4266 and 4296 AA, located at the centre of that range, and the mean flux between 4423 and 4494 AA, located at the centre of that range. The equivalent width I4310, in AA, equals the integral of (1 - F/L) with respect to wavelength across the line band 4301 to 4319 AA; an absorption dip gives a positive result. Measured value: 3.80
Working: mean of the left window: 1.85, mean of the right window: 2.45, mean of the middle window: 1.54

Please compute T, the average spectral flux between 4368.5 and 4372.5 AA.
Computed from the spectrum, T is 2.32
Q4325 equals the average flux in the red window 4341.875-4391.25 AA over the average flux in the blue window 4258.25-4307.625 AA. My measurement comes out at 1.23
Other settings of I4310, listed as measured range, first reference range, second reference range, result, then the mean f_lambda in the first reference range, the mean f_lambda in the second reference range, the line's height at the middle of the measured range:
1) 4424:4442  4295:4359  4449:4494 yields -1.1 AA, 1.91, 2.43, 2.29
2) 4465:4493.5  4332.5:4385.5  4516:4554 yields -0.6 AA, 2.14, 2.55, 2.42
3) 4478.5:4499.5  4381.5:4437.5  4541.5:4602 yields -1.1 AA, 2.24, 2.64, 2.43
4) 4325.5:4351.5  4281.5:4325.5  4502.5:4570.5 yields -4.2 AA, 1.7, 2.62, 1.84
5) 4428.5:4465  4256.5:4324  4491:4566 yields -1.5 AA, 1.77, 2.64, 2.34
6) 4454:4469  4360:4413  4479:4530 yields 0.8 AA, 2.17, 2.58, 2.43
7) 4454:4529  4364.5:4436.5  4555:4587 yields -2.2 AA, 2.23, 2.64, 2.45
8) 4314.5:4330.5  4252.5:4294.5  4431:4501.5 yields -0.6 AA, 1.85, 2.49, 2.02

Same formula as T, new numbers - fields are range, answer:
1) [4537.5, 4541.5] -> 2.86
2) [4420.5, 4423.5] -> 2.23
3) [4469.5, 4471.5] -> 2.92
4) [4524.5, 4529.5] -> 2.19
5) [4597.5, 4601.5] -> 2.58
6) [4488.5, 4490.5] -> 2.53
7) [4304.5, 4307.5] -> 1.43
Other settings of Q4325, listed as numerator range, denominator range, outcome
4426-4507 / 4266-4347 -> 1.35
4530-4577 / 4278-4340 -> 1.45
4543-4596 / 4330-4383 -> 1.22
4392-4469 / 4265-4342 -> 1.28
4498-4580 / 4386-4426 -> 1.17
